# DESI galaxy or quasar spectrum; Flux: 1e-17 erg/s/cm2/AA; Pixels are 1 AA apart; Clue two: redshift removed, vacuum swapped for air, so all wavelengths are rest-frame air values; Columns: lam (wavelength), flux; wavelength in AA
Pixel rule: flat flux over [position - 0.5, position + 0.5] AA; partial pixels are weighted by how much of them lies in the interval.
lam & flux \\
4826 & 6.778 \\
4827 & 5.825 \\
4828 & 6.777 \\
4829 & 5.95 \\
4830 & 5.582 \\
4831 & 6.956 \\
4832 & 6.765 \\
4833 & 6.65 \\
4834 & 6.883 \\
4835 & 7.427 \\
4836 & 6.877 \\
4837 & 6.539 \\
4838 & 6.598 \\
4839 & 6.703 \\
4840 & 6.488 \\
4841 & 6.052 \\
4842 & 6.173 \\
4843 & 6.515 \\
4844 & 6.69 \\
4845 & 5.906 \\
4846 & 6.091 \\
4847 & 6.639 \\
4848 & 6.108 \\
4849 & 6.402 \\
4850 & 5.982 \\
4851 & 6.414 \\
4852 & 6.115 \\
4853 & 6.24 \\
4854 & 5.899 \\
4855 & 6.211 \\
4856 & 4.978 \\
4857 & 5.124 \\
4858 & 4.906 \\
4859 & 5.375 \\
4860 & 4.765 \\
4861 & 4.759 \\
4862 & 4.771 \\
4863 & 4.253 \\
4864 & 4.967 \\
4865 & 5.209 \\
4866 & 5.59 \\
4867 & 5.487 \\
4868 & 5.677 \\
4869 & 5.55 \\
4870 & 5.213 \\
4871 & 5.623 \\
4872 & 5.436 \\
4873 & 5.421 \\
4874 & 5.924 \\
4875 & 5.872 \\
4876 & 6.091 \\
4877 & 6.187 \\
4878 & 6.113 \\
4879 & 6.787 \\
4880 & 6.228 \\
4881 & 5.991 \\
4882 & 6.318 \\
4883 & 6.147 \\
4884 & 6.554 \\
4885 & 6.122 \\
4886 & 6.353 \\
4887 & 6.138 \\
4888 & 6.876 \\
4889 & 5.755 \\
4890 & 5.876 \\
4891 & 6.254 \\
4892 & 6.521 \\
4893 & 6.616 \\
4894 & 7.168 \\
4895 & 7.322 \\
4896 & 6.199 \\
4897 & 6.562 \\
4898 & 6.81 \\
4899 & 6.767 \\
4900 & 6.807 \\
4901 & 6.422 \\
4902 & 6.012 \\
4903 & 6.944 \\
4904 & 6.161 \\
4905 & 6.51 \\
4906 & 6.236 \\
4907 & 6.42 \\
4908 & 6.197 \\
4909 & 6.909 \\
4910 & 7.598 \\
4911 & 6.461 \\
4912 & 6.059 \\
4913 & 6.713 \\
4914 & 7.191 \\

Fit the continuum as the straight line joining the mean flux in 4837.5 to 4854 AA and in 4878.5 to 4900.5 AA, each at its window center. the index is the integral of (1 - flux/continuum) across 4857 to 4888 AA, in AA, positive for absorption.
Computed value 3.5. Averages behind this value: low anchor 6.31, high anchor 6.46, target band 5.67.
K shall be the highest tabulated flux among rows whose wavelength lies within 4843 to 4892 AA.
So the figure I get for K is 6.876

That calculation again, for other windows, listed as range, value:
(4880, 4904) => 7.322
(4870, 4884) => 6.787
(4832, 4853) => 7.427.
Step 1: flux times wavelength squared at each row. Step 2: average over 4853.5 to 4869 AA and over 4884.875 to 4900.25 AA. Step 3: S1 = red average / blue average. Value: 1.27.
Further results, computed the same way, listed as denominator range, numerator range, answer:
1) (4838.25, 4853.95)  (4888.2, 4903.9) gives 1.06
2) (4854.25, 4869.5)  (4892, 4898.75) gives 1.32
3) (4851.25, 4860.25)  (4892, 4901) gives 1.23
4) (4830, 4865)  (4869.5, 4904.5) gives 1.06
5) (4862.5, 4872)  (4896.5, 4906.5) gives 1.25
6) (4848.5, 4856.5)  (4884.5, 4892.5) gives 1.05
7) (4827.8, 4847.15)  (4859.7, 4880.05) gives 0.86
